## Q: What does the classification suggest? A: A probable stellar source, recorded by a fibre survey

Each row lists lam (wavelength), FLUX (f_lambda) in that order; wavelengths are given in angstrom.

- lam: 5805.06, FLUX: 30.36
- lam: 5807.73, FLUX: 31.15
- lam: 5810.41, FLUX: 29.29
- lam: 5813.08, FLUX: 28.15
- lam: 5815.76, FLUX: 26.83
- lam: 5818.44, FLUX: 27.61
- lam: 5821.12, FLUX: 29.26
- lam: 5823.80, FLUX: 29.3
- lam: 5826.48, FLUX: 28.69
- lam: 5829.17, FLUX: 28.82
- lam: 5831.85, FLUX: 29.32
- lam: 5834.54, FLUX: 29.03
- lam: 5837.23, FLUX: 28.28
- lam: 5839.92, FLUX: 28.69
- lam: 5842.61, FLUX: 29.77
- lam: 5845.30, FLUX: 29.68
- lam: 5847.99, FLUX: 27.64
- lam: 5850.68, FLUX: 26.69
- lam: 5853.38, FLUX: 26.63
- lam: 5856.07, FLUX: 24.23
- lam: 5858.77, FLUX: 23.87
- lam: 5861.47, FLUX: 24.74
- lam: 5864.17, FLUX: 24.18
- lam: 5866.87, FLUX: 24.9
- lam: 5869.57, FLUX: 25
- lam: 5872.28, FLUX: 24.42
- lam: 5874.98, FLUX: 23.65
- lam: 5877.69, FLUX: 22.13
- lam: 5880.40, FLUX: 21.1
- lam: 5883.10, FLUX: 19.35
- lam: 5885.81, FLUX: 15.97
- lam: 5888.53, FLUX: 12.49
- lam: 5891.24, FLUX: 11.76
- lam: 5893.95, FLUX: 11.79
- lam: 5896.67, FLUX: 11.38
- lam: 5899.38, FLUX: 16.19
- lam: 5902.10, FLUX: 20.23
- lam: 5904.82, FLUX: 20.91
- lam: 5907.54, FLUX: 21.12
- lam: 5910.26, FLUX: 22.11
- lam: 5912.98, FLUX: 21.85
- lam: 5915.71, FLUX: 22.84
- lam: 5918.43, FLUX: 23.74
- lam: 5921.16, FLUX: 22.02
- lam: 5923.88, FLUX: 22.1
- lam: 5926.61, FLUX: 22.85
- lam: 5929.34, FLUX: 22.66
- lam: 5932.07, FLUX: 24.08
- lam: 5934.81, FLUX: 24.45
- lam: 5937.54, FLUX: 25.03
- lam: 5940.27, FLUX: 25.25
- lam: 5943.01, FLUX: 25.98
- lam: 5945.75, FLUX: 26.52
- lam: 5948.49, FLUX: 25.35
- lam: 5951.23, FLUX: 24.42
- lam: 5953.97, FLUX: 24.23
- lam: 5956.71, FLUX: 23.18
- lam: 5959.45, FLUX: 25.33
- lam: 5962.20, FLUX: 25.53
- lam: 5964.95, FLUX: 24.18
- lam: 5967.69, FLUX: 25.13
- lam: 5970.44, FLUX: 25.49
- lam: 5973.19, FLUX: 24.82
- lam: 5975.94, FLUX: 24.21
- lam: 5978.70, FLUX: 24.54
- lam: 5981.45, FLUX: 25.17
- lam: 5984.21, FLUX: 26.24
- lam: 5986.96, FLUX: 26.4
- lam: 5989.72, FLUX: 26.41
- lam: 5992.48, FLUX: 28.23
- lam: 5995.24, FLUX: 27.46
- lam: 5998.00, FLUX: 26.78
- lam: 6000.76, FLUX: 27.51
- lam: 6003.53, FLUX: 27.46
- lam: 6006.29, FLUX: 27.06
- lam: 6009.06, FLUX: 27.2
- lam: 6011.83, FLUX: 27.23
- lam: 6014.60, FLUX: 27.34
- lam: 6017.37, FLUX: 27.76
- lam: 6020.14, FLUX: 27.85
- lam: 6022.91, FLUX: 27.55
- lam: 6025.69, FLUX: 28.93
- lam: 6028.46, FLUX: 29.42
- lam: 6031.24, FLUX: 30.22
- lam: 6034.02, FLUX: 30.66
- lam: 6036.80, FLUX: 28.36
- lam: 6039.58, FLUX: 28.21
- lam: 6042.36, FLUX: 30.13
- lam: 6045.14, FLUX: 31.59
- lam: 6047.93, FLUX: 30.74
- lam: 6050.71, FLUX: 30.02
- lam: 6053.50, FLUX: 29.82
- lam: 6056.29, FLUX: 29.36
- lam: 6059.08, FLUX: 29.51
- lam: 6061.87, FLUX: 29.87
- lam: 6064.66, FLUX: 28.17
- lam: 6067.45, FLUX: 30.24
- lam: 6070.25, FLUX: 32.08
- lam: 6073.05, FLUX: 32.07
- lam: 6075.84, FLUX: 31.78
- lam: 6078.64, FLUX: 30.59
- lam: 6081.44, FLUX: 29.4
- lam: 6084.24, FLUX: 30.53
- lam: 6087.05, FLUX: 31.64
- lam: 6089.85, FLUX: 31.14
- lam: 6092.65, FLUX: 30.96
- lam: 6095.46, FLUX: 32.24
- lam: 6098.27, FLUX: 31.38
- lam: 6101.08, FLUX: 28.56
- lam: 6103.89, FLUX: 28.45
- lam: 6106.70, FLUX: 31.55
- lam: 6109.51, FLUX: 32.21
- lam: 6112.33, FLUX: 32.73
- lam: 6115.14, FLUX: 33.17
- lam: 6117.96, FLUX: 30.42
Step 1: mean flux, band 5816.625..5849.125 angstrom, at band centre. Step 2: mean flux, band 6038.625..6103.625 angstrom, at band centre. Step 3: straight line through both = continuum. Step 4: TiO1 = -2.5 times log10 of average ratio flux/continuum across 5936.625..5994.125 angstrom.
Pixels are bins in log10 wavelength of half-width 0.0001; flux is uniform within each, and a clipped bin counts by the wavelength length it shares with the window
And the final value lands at 0.173 mag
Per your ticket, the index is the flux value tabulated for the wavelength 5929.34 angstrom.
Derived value 22.66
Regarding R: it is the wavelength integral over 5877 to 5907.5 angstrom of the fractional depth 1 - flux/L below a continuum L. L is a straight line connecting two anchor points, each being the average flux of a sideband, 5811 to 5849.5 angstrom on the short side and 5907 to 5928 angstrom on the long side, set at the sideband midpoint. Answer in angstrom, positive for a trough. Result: 9.39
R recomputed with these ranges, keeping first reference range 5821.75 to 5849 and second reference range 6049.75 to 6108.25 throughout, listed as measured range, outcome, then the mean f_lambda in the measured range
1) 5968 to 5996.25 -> 3.8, 25.8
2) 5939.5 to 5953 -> 1.9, 25.5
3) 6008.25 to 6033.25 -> 1.5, 28.2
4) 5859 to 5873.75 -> 2.3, 24.6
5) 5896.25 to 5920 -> 7.3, 20.4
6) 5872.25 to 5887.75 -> 4.6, 20.5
